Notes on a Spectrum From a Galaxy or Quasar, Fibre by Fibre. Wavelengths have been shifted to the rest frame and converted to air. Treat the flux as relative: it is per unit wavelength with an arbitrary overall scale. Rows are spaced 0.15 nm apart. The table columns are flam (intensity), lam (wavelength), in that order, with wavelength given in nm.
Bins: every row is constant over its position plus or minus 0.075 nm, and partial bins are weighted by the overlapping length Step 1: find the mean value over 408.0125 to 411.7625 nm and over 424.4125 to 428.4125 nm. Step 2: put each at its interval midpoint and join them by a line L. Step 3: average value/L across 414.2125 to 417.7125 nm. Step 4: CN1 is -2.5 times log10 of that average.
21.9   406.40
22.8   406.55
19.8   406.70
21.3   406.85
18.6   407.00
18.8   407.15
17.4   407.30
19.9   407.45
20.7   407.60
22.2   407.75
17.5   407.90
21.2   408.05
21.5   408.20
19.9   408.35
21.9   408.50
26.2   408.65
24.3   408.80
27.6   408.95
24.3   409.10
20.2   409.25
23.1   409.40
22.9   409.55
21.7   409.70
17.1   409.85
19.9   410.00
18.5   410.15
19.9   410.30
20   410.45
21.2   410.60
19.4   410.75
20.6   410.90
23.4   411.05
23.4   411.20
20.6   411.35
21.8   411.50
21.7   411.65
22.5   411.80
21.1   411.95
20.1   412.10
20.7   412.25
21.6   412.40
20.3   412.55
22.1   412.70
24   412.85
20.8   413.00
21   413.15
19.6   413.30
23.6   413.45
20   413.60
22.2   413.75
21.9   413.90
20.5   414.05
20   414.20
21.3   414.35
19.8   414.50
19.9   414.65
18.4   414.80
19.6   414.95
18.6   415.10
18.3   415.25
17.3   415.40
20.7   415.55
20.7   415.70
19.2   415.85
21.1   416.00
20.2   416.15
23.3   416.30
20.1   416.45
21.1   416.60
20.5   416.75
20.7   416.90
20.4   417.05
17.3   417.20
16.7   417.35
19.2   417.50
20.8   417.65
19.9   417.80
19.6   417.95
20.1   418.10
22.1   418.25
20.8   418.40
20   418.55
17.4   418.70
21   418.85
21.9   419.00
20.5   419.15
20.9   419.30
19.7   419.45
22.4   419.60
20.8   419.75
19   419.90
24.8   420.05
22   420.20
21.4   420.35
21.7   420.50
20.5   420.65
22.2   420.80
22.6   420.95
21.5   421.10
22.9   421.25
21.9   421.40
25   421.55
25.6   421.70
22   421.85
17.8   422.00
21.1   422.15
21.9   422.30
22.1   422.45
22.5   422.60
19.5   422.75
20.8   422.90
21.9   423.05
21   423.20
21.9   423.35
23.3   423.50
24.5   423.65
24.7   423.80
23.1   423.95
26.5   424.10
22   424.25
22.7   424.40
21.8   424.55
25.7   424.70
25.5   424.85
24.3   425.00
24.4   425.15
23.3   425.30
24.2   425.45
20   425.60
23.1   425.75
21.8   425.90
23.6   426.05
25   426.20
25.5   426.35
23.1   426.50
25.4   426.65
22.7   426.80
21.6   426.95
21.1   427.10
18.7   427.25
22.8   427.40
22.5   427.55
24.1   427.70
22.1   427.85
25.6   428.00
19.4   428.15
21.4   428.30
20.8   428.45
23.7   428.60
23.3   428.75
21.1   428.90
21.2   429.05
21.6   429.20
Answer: 0.12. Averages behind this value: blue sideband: 21.7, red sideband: 23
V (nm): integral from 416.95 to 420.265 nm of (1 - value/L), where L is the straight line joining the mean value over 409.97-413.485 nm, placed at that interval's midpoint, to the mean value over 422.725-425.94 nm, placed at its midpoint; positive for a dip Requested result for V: 0.28 nm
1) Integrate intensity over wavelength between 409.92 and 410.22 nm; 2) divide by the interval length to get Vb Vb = 19.2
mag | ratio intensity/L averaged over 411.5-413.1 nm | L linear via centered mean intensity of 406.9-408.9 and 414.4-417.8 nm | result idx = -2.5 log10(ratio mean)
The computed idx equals -0.06 mag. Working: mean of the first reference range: 20.9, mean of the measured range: 21.5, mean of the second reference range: 19.7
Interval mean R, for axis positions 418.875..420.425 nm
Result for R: 21.3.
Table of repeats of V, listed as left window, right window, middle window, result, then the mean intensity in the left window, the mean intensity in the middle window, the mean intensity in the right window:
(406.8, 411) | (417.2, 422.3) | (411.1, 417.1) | 0.07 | 21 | 20.8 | 21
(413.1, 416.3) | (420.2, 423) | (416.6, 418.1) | 0.09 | 20.3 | 19.6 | 21.8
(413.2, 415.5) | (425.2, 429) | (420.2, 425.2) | -0.19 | 20.1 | 22.6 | 22.6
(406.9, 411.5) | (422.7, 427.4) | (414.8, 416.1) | 0.15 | 21.1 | 19.4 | 23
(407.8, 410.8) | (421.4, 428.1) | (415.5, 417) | 0.09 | 21.4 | 20.8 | 22.9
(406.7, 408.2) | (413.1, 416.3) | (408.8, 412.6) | -0.26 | 19.8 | 21.4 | 20.3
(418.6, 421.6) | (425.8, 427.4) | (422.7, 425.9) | -0.10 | 21.5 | 23.1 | 22.9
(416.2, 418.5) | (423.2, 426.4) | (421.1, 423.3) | 0.05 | 20.2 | 21.8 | 23.6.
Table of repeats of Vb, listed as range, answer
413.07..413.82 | 21.3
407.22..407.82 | 20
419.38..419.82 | 21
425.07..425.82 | 23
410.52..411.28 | 21.6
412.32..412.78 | 21.4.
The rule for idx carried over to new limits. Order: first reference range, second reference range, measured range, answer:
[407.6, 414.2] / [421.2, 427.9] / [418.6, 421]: 0.06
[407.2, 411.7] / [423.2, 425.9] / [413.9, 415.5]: 0.13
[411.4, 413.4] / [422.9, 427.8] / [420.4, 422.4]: 0.03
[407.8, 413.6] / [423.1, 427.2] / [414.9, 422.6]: 0.09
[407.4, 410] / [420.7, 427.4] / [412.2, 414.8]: 0.05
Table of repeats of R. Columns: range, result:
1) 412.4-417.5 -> 20.3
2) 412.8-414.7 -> 21.1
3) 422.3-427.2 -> 23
